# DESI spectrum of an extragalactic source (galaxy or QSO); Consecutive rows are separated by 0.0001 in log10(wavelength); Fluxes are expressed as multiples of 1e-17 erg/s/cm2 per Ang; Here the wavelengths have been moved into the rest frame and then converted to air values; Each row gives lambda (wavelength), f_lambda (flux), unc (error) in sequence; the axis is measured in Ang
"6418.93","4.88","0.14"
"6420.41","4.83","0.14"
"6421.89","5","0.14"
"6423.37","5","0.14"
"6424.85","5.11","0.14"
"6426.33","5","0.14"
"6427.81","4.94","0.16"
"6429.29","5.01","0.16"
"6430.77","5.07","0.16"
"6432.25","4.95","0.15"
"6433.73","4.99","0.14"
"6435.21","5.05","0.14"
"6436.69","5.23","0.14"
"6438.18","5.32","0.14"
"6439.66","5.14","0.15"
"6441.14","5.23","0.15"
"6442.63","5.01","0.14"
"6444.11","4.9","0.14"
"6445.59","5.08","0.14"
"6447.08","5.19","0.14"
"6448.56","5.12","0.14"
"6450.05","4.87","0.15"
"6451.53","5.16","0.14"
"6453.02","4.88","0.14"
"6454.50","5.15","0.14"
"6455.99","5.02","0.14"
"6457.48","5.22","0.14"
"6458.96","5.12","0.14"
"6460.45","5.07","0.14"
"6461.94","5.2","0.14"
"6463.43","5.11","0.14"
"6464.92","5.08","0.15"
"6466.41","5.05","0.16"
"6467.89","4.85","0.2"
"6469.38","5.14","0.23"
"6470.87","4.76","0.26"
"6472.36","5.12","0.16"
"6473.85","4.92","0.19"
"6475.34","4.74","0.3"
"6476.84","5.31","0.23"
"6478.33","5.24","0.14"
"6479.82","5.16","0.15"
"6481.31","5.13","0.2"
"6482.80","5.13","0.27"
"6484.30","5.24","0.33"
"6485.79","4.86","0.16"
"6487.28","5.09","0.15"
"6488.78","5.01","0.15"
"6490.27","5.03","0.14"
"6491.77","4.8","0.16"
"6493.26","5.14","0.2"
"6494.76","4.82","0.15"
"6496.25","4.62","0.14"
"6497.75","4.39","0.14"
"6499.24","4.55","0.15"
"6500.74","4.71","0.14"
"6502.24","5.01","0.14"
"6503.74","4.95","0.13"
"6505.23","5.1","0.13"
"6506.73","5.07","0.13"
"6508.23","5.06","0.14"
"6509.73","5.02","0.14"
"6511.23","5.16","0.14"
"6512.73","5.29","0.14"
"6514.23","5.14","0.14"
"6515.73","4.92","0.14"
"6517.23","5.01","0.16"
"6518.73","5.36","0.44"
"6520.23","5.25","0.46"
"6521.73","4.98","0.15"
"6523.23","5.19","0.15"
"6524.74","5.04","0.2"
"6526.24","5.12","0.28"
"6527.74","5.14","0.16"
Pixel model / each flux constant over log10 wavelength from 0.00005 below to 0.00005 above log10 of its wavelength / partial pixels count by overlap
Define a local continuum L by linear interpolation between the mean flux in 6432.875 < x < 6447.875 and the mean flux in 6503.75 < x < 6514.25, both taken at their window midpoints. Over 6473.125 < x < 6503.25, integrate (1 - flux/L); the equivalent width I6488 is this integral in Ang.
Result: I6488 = 1.0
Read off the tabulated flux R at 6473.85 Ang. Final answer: 4.92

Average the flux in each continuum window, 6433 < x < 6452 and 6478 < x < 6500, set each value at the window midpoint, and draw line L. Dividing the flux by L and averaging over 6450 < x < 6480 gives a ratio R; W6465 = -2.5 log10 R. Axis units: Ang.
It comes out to -0.01 mag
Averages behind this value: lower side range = 5.1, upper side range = 4.94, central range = 5.06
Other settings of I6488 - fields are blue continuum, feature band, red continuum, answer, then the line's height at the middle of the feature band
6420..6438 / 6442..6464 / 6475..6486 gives -0.01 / 5.07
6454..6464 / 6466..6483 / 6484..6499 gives -0.12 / 5.01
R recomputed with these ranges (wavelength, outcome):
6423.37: 5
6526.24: 5.12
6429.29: 5.01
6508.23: 5.06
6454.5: 5.15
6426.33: 5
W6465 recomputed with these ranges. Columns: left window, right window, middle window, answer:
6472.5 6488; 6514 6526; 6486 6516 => 0.03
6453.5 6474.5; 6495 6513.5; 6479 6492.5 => -0.02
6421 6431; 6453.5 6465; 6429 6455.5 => 0.00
